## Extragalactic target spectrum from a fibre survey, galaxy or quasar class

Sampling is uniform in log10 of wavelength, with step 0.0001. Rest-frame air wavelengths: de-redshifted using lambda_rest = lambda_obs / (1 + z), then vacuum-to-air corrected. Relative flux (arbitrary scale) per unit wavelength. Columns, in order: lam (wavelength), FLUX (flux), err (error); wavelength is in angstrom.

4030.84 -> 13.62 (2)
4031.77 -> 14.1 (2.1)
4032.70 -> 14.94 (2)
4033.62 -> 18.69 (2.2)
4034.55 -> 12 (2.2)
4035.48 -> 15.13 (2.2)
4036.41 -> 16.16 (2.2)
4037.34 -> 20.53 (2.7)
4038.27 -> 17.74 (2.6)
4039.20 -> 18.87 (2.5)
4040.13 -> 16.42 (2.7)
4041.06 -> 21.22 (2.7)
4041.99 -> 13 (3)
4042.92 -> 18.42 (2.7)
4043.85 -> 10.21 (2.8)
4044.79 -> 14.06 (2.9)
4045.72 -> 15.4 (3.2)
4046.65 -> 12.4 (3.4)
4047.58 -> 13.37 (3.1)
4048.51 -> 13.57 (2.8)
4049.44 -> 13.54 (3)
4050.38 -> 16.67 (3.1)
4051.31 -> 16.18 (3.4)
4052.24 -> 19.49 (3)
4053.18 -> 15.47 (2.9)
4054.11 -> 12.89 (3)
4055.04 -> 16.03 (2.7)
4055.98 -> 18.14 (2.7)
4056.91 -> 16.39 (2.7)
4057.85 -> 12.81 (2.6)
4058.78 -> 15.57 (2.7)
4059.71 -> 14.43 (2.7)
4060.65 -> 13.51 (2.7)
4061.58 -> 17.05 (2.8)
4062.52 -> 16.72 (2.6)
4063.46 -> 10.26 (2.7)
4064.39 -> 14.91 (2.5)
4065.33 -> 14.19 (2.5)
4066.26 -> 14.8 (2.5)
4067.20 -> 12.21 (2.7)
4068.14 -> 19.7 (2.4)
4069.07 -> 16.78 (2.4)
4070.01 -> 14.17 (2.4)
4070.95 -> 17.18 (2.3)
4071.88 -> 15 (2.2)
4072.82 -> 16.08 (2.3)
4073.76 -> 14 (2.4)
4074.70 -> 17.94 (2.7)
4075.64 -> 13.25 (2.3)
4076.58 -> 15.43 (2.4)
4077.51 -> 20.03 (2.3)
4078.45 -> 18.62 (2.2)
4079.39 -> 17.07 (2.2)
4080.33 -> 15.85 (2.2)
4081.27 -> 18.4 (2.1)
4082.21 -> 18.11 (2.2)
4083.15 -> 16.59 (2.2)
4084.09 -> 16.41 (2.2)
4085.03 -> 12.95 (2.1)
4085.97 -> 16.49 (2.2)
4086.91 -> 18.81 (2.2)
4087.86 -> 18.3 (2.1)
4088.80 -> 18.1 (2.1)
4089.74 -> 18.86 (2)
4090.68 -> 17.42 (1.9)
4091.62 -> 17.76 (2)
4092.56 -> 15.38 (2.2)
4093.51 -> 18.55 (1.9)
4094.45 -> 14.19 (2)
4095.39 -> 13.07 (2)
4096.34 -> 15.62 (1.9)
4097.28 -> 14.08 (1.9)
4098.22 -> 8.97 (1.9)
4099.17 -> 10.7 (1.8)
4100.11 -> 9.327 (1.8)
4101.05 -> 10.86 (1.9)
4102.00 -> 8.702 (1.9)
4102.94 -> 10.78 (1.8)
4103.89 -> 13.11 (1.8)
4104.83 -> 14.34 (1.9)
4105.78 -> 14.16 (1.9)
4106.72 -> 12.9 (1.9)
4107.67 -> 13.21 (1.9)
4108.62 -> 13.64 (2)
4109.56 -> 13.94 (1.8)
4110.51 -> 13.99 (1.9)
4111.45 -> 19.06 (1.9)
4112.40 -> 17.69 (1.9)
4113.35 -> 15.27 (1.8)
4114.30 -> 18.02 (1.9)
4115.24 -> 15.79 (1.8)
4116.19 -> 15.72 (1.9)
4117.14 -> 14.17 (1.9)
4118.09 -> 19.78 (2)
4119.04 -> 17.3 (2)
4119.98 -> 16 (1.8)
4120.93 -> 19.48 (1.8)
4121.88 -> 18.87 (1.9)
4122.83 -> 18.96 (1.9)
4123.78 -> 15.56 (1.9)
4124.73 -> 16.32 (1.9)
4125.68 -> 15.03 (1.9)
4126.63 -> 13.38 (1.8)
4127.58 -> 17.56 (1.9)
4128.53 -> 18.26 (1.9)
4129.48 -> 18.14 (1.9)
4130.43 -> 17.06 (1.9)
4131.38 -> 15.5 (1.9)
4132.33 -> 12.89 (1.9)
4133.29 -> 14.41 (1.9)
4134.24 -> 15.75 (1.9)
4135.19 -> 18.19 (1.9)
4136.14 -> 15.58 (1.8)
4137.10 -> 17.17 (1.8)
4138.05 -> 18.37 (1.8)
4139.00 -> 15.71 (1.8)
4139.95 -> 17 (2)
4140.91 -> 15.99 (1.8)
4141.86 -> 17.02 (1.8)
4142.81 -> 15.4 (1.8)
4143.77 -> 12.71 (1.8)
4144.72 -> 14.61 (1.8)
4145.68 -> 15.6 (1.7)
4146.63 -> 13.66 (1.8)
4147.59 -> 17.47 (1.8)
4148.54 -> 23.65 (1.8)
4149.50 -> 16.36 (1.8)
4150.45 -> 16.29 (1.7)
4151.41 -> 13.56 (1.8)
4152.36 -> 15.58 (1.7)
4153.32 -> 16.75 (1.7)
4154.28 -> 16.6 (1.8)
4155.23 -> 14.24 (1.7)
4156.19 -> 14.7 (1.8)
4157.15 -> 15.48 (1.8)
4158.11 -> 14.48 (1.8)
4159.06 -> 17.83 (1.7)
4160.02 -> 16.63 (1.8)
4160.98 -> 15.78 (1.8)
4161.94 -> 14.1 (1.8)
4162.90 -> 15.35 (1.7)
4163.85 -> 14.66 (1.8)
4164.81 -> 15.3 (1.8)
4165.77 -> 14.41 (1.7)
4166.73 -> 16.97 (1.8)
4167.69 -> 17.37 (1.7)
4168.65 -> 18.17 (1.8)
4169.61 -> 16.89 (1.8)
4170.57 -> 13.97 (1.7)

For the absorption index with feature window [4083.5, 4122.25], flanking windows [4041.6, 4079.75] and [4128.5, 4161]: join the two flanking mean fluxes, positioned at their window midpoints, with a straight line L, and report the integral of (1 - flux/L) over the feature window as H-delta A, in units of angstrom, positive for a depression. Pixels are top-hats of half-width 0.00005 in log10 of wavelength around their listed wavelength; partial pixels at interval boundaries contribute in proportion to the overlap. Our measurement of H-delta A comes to 1.3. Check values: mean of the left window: 15.3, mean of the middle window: 15.2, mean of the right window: 16.1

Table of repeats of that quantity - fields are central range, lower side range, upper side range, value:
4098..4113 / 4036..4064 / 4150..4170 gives 2.62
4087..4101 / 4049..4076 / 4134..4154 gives 0.64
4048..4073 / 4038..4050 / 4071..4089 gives 0.91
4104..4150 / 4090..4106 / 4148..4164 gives -4.49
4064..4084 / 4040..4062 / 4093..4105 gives -3.38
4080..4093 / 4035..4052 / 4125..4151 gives -0.93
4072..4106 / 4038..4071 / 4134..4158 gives 0.85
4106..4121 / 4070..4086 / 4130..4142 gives 0.35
